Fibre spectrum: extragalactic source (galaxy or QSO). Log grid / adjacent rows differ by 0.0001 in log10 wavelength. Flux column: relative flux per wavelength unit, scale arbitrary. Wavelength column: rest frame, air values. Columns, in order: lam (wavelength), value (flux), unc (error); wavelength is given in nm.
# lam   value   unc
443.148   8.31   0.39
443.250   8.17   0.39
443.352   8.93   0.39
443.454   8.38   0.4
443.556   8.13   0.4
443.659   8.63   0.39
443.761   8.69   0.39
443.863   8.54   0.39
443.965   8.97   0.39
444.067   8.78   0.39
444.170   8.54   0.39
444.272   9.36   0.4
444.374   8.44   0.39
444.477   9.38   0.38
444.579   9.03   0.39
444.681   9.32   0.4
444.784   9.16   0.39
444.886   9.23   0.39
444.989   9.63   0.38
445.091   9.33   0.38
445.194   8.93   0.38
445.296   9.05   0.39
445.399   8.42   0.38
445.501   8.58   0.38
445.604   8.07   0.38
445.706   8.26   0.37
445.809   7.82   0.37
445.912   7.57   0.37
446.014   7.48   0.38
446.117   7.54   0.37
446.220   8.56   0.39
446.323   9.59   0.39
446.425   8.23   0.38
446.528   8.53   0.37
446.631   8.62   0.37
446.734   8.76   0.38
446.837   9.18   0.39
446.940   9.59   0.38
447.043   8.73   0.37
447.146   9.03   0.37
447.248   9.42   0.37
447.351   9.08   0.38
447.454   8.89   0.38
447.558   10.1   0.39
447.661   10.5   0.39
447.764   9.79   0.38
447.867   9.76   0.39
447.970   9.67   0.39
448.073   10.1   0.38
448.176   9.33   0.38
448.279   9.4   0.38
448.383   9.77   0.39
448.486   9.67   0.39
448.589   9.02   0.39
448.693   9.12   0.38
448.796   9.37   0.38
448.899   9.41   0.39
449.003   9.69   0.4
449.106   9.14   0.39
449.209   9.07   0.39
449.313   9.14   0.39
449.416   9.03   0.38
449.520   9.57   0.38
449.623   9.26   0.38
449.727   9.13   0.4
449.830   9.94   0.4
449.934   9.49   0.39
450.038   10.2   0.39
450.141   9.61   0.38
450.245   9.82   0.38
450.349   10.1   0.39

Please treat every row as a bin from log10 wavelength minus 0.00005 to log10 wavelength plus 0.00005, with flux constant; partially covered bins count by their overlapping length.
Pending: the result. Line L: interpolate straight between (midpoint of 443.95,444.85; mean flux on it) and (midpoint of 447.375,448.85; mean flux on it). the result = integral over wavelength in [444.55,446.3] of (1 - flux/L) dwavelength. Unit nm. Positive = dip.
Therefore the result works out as 0.108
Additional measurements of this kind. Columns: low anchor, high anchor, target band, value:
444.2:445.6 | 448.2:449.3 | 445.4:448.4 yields 0.083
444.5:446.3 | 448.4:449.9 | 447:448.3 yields -0.069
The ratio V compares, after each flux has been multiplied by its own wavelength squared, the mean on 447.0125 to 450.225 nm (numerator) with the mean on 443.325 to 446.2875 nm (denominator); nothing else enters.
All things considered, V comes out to 1.1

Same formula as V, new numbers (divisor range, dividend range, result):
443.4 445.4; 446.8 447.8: 1.07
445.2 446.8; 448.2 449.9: 1.13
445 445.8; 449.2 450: 1.10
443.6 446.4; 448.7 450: 1.10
